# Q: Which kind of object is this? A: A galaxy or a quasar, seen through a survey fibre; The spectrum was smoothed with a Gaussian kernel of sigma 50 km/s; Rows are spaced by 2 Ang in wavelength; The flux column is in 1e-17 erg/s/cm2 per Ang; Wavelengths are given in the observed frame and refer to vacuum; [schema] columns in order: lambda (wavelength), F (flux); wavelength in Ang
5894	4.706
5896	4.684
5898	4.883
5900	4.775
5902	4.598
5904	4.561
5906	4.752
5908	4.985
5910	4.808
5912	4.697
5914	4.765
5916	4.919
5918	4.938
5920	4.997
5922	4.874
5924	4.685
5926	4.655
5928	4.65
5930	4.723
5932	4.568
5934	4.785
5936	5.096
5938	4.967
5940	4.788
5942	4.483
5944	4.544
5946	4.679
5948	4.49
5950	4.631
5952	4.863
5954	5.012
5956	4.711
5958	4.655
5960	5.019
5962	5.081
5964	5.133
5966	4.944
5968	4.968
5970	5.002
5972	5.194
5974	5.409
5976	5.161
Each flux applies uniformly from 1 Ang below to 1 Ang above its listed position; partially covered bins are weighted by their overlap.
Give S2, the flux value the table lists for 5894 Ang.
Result 4.706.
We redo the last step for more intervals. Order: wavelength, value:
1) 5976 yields 5.161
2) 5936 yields 5.096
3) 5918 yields 4.938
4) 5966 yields 4.944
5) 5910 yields 4.808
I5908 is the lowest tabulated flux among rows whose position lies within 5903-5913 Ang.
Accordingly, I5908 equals 4.561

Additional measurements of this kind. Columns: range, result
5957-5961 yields 4.655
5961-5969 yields 4.944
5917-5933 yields 4.568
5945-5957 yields 4.49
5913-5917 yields 4.765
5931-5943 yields 4.483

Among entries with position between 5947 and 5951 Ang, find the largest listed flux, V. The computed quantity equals 4.631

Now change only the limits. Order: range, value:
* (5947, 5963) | 5.081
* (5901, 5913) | 4.985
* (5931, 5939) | 5.096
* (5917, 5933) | 4.997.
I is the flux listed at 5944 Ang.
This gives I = 4.544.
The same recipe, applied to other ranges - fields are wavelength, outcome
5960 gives 5.019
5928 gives 4.65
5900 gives 4.775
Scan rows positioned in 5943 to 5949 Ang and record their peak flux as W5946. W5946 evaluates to 4.679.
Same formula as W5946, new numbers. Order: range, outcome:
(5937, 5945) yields 4.967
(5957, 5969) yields 5.133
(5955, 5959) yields 4.711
